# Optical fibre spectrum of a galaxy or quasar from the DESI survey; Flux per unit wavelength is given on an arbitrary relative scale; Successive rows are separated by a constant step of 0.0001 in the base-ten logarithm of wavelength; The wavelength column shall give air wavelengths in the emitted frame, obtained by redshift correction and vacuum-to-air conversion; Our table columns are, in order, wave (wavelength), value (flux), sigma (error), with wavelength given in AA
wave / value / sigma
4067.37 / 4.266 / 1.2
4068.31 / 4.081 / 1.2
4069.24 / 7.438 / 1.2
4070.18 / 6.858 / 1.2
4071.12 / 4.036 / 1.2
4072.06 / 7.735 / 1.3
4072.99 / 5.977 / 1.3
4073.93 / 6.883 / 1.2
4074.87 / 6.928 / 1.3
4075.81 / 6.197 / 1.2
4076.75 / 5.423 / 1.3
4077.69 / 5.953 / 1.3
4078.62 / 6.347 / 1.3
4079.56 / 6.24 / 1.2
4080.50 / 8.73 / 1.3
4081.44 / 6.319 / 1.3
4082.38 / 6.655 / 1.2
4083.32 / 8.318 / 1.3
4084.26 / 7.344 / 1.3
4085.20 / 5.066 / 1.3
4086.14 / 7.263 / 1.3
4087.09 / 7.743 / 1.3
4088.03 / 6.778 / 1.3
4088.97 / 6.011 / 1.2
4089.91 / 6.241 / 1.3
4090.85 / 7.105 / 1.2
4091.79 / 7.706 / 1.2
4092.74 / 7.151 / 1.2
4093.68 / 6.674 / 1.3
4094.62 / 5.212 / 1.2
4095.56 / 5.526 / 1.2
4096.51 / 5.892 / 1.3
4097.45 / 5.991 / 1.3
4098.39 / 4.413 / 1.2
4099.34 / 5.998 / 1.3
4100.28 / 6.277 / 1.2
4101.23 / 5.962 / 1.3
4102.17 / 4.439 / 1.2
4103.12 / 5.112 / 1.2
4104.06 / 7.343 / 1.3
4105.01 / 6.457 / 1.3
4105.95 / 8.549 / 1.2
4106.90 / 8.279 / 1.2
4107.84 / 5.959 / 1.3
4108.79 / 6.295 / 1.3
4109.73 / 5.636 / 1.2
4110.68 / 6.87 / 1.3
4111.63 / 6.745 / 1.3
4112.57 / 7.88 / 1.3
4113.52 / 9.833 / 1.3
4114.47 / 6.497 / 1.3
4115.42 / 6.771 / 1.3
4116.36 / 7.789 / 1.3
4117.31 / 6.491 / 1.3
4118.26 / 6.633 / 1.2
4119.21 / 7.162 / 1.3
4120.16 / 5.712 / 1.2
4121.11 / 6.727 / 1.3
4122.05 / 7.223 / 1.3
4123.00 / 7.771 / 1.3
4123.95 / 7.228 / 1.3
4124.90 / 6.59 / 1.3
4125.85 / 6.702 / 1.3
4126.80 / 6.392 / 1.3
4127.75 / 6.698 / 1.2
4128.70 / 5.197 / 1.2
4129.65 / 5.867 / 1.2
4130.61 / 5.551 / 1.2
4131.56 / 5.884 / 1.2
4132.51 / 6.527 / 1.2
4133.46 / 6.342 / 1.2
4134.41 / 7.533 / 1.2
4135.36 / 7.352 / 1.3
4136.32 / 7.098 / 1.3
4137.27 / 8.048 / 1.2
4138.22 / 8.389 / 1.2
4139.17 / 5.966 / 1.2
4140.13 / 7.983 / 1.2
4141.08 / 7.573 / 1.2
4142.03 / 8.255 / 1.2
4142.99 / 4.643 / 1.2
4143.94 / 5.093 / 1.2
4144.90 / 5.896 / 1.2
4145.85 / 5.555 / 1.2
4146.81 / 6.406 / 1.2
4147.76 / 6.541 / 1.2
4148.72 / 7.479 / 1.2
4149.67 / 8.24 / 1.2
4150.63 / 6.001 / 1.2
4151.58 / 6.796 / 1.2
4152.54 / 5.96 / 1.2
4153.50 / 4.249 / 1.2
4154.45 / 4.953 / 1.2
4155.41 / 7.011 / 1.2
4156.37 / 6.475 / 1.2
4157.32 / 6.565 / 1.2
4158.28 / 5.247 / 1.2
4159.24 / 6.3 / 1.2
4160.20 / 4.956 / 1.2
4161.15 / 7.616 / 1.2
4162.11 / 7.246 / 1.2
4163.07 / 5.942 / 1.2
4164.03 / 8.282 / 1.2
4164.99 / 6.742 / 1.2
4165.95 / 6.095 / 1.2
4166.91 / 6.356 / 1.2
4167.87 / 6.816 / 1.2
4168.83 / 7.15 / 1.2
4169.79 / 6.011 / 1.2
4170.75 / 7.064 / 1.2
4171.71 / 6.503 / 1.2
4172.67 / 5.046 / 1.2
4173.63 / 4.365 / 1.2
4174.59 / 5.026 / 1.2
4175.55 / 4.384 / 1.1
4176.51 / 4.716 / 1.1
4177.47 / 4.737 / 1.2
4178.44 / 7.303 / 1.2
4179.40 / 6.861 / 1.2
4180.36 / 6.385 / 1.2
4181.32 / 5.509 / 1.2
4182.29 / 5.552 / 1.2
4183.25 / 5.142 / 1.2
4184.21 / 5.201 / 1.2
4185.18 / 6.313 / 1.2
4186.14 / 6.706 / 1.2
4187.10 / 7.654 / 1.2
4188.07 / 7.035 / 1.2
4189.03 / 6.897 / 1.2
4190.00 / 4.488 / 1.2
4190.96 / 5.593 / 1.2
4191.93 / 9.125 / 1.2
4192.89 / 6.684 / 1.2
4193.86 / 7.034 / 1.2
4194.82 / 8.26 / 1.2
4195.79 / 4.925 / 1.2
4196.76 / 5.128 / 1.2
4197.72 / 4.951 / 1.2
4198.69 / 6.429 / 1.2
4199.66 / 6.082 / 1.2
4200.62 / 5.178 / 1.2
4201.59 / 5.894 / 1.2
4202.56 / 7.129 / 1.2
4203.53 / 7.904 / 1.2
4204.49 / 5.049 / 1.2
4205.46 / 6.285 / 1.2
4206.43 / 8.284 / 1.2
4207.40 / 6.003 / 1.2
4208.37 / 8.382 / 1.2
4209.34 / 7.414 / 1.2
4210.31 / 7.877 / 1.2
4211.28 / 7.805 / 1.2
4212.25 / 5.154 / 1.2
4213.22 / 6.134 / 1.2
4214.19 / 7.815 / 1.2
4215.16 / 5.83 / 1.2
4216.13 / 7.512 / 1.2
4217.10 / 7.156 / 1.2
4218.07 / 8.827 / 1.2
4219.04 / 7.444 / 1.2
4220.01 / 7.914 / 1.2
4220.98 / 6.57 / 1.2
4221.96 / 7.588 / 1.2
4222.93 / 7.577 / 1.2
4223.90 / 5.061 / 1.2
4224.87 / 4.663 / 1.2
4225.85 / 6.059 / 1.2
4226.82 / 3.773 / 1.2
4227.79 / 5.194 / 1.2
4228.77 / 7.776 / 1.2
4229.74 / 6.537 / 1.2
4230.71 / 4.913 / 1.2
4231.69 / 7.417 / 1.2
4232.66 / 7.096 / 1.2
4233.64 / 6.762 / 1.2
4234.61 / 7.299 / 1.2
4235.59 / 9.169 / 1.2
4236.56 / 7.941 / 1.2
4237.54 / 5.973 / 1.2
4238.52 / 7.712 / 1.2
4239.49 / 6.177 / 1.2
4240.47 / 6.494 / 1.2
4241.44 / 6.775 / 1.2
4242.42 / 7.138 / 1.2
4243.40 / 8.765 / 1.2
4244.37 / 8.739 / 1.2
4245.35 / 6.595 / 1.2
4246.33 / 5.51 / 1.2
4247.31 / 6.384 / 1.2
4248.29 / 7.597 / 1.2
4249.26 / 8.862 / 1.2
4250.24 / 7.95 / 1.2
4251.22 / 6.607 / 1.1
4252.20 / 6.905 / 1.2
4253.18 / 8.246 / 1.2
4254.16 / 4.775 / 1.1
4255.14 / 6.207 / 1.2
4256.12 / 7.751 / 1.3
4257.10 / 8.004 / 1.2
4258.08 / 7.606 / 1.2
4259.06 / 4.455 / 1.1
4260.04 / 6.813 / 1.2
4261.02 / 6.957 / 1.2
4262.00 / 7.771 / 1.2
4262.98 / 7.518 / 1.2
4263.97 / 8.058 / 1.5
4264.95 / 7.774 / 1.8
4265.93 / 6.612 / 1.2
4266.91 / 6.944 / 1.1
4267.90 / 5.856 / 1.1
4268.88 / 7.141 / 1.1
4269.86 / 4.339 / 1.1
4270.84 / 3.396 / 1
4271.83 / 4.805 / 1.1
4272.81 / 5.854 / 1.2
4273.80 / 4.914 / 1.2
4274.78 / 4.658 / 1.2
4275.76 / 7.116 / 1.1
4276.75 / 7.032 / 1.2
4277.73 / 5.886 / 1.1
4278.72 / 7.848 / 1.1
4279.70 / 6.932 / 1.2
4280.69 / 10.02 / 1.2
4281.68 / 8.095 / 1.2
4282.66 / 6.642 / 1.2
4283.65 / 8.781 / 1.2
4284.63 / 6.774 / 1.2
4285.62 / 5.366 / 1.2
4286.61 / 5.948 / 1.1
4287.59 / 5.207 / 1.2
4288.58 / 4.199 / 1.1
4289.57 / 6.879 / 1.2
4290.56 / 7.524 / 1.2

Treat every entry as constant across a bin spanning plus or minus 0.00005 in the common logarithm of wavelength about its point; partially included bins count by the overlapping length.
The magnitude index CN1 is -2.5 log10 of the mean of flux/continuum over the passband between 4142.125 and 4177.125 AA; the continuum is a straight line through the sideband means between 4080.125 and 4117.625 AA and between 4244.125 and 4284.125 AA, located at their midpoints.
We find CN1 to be 0.10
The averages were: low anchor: 6.68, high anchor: 6.81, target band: 6.12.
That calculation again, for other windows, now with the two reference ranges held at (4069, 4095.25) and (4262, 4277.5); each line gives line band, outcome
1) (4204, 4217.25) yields -0.095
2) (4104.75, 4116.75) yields -0.101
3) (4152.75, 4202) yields 0.050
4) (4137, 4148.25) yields -0.029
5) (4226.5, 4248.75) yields -0.103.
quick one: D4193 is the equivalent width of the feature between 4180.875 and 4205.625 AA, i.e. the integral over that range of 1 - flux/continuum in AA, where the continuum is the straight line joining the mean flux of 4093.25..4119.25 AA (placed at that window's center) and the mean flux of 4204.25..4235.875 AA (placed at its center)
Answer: 1.8 AA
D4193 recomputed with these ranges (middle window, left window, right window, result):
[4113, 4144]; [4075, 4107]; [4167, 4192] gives -2.9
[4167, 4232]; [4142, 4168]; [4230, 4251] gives 3.8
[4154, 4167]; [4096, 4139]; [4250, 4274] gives 0.4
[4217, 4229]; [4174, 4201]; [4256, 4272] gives -0.5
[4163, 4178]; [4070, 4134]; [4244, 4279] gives 1.4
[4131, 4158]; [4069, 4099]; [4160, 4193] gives -1.2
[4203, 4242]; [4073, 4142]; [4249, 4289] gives -1.0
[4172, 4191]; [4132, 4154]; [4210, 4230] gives 2.6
